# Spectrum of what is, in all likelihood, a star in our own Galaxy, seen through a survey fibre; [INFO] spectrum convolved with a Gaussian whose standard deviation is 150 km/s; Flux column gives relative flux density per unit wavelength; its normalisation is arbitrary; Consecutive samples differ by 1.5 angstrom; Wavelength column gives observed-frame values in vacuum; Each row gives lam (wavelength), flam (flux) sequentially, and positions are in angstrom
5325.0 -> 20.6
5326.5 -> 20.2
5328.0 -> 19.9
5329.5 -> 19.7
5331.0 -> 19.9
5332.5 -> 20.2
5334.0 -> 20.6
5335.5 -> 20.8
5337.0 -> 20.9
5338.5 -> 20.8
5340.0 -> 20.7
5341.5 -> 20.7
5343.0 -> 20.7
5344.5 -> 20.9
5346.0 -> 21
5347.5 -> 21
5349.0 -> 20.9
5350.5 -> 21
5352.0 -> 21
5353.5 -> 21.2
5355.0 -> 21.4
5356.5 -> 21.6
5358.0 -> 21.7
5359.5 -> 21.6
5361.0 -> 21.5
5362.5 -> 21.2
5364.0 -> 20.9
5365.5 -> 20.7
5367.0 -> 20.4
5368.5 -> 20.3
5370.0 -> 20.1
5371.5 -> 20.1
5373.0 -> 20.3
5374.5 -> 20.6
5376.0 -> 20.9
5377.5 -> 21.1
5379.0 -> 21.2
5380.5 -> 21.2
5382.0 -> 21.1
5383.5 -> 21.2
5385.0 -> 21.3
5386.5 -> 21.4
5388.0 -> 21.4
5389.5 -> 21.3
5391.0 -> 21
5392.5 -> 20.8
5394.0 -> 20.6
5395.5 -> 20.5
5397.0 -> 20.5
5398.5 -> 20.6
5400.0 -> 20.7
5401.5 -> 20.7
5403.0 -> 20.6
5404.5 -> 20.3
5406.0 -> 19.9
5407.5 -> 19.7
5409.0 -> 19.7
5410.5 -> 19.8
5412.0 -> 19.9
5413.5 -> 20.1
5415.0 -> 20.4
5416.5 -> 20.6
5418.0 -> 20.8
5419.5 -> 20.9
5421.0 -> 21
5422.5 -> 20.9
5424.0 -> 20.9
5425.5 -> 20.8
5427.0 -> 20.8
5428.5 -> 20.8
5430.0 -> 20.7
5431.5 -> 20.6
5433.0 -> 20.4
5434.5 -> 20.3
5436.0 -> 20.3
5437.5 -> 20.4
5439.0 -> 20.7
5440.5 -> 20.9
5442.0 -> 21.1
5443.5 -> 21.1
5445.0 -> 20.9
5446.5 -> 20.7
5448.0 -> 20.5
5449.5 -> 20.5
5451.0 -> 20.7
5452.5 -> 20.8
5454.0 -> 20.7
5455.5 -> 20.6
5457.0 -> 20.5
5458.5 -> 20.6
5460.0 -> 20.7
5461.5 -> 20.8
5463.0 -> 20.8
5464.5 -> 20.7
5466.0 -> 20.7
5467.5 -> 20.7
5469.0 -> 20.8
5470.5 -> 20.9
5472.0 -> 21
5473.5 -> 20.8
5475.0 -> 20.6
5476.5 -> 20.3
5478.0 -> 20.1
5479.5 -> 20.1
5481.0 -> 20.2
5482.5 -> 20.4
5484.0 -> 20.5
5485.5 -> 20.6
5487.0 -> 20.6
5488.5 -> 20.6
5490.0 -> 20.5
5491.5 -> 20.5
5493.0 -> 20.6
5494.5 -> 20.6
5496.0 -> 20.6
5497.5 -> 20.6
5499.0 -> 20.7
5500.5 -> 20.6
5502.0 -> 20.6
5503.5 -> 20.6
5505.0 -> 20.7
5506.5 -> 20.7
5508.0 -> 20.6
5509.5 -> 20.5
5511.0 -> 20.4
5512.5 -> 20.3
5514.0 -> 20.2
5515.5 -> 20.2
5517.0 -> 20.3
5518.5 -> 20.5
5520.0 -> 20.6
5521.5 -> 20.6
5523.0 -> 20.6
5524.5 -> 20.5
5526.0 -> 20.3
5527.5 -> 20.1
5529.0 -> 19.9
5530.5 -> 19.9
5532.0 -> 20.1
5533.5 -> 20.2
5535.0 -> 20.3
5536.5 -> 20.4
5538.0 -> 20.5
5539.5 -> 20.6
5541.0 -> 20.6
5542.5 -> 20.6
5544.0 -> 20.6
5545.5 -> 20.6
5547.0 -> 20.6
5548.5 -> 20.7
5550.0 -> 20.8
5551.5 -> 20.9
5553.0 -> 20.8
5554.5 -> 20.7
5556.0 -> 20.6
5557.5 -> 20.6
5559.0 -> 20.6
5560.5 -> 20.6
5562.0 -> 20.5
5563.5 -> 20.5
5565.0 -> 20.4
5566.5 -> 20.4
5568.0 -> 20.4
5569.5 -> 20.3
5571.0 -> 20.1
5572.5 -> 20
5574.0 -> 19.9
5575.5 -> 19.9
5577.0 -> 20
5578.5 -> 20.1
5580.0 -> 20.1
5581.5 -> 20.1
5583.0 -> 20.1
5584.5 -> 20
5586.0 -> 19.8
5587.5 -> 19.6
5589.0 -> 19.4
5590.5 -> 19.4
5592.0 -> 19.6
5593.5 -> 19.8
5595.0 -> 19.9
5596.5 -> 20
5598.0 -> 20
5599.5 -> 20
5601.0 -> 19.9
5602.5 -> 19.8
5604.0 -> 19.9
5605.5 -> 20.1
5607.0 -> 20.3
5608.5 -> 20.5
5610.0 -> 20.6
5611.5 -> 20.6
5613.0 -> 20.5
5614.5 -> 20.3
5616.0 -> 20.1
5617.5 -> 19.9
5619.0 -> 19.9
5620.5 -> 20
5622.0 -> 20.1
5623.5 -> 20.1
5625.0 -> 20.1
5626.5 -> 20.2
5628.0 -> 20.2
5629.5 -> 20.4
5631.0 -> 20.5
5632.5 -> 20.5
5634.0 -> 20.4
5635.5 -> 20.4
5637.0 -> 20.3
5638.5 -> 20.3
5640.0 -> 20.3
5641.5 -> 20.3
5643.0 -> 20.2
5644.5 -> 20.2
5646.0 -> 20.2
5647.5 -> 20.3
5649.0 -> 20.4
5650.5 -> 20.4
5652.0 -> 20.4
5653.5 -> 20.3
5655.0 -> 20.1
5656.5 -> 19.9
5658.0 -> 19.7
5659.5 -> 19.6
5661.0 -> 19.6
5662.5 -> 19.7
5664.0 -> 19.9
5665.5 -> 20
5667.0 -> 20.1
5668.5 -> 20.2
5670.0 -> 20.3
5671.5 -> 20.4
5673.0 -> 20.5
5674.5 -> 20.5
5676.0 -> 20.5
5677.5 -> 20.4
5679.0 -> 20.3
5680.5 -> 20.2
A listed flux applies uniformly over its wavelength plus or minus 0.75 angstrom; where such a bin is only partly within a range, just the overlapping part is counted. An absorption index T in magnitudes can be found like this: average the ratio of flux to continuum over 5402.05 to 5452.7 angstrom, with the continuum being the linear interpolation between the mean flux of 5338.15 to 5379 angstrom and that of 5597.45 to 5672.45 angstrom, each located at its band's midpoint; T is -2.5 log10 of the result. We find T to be 0.01 mag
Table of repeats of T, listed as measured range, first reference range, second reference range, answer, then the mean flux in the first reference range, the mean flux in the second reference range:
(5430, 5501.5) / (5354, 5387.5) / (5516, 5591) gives 0.00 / 21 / 20.3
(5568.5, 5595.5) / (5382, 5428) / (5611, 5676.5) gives 0.02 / 20.6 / 20.2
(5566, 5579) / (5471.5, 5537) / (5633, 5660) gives 0.01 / 20.4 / 20.2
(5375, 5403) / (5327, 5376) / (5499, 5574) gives -0.01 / 20.8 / 20.5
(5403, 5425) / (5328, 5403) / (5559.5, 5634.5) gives 0.02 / 20.8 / 20.1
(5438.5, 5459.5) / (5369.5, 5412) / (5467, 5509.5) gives -0.01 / 20.7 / 20.6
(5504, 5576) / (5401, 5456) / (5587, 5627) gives -0.01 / 20.6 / 20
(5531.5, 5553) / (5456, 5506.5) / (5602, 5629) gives -0.01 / 20.6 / 20.2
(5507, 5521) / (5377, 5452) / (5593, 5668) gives 0.00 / 20.7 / 20.1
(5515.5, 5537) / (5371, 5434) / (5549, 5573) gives 0.01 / 20.7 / 20.5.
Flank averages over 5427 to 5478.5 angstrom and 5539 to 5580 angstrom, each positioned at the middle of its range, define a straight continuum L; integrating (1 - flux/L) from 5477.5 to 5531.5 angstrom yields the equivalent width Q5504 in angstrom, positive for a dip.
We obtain 0.3 angstrom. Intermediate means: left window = 20.7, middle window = 20.4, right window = 20.5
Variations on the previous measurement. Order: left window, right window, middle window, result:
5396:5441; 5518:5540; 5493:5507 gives -0.2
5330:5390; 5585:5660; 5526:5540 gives 0.1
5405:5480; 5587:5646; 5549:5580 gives -0.2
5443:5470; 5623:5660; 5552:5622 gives 0.8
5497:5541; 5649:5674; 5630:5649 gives -0.2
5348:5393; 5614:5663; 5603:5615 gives 0.0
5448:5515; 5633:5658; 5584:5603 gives 0.5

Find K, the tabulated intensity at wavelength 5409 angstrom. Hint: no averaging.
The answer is 19.7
